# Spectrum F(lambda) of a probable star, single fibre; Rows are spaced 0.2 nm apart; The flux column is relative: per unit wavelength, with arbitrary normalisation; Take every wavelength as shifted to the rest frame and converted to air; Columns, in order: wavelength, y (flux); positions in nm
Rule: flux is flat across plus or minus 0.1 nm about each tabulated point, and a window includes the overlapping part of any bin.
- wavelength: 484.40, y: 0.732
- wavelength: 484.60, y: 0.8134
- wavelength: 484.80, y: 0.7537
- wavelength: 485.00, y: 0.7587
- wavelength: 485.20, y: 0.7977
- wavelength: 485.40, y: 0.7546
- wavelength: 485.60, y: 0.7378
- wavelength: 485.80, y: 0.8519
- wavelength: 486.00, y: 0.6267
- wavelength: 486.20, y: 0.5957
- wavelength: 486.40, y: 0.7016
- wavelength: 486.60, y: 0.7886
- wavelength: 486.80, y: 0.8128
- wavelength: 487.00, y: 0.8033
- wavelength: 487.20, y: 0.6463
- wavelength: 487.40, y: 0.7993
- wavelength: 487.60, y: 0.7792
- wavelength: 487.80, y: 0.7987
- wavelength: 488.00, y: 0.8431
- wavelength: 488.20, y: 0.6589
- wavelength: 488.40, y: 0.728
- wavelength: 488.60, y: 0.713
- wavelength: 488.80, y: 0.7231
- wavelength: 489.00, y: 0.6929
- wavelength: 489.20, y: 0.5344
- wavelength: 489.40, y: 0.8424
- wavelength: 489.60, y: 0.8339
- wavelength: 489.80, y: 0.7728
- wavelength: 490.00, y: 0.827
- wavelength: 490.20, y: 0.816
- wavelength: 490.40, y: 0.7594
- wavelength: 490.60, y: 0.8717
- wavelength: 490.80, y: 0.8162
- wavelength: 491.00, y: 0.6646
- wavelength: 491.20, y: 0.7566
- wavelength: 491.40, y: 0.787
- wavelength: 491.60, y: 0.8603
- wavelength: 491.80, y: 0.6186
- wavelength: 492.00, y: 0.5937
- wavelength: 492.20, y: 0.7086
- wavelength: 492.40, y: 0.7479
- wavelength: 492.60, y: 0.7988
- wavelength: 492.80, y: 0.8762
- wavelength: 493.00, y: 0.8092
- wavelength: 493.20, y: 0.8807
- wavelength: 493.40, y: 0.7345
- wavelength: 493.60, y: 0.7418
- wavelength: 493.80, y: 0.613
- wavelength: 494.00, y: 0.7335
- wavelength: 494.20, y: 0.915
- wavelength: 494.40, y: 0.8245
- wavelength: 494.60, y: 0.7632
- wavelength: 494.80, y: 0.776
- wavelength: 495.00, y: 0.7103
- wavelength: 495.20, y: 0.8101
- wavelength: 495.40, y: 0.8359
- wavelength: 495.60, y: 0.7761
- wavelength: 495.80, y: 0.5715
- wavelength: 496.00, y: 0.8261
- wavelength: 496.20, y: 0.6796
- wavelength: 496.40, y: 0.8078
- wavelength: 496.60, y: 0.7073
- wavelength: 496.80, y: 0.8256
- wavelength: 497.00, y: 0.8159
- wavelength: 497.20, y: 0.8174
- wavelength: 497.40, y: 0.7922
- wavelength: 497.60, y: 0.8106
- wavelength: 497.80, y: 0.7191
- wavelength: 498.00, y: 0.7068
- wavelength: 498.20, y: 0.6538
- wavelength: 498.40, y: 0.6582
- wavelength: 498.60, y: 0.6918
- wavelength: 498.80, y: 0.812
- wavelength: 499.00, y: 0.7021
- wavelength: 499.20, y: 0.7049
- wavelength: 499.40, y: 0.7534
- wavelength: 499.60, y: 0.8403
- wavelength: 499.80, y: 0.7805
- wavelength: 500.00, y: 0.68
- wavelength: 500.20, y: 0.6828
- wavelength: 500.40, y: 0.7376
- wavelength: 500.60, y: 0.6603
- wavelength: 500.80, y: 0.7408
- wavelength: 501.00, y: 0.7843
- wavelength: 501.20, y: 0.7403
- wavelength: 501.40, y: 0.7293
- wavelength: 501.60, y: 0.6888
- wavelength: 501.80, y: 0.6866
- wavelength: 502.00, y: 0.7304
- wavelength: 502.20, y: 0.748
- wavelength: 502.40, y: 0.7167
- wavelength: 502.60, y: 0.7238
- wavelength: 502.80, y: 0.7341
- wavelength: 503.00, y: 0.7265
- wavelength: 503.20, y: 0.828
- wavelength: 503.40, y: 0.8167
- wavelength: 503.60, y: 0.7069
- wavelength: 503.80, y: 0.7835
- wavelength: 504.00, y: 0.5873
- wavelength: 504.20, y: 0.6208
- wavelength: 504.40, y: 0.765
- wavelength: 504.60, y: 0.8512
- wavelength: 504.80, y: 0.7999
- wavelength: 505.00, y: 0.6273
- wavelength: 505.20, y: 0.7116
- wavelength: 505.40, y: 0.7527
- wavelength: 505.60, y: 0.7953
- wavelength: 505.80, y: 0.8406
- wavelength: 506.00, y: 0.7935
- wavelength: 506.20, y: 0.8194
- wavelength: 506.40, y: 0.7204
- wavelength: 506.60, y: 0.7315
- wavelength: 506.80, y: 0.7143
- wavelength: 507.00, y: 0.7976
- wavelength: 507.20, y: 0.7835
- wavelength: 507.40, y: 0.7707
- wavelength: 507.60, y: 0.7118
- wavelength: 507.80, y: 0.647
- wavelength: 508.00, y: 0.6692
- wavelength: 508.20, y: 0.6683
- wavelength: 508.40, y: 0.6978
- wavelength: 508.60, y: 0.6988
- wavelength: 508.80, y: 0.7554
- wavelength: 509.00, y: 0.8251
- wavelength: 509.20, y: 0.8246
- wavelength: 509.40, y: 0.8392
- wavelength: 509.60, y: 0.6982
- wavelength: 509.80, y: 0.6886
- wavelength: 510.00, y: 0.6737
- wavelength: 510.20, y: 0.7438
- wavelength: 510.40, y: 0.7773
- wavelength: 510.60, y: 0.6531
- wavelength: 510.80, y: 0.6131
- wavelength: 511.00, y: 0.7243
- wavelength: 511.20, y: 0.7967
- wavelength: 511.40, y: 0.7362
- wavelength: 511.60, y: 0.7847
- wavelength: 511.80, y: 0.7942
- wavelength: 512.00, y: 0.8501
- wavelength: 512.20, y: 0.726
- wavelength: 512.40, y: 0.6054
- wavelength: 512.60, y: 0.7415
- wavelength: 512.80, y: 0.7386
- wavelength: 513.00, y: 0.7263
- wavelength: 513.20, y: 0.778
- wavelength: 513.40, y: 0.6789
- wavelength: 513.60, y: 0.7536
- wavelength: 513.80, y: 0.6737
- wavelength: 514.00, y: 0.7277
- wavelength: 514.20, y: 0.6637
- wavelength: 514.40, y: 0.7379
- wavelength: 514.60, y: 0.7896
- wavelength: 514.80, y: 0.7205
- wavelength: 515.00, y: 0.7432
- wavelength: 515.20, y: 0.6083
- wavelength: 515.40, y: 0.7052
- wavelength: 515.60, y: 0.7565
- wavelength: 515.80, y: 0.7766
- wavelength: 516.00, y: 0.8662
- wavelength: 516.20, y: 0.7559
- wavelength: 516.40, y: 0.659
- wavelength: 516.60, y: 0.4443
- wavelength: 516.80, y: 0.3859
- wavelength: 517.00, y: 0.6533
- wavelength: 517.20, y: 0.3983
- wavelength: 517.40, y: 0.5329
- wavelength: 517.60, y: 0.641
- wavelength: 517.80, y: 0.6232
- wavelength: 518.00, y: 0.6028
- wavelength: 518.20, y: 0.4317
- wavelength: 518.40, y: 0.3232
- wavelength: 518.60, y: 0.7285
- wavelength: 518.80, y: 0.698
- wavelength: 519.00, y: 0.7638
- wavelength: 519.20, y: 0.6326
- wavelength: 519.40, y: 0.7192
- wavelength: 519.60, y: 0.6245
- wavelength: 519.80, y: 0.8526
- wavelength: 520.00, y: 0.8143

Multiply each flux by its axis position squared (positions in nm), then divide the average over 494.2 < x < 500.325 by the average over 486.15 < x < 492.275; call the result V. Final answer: 1.0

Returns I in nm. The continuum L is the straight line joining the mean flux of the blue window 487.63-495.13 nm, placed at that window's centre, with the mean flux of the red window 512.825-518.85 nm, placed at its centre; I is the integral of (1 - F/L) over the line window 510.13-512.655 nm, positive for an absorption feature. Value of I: -0.23 nm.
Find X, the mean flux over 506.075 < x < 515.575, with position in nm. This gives 0.731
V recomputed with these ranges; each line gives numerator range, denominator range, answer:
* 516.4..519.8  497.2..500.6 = 0.86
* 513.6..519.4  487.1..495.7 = 0.94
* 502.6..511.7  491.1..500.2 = 1.03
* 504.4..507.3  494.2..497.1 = 1.04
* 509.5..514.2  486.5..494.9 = 1.03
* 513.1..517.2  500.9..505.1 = 0.98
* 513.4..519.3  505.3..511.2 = 0.90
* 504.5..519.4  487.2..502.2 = 1.00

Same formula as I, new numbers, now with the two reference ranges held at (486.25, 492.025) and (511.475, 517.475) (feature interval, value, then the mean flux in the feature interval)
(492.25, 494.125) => -0.07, 0.771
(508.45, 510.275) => -0.11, 0.748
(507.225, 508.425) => 0.02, 0.699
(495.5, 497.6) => -0.08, 0.764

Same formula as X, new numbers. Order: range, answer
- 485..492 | 0.751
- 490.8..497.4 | 0.763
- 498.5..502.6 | 0.73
